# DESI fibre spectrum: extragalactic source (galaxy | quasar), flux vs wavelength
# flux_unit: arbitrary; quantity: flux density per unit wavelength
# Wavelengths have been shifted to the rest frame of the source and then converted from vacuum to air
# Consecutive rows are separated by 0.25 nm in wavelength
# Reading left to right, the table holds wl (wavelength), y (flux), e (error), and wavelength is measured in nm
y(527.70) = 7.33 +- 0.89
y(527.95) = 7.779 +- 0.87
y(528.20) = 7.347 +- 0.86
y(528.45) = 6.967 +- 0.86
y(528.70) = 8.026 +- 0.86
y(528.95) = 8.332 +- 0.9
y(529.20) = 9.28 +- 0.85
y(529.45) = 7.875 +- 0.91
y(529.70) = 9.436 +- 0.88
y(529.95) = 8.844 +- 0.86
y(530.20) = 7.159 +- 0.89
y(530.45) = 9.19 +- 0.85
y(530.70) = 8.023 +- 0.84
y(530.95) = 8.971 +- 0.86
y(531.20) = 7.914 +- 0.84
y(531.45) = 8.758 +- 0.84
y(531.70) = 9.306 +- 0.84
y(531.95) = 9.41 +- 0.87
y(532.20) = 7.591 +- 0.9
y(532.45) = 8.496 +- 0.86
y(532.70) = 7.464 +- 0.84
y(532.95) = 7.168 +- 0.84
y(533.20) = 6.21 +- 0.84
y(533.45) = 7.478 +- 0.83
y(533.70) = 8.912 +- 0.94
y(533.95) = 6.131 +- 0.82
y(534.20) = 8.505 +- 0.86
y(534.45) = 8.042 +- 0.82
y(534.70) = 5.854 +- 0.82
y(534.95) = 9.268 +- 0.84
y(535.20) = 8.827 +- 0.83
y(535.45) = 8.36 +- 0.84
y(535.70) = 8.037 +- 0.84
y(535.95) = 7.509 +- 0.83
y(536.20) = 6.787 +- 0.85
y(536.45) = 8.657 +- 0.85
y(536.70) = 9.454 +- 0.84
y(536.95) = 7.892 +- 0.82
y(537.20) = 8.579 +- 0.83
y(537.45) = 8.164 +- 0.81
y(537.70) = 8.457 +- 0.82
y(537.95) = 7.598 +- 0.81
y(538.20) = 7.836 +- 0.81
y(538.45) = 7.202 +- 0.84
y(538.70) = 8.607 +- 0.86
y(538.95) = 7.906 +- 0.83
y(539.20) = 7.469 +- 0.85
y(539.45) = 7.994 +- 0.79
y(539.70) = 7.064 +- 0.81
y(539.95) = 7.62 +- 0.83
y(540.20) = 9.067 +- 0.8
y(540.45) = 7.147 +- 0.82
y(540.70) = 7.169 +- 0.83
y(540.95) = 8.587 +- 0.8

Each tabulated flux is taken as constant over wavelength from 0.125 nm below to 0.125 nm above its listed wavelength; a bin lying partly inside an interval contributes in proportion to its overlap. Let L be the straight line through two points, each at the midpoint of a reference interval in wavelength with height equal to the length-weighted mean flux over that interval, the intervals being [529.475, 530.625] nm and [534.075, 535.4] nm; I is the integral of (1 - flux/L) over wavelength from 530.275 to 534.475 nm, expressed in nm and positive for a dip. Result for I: 0.13 nm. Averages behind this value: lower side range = 8.56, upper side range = 8.11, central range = 8.08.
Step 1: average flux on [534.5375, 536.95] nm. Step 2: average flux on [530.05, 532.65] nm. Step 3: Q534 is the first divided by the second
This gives 0.95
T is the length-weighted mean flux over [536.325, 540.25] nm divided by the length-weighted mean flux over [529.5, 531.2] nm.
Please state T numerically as 0.95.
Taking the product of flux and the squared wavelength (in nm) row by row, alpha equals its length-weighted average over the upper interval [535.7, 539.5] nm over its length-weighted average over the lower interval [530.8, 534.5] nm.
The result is 1.02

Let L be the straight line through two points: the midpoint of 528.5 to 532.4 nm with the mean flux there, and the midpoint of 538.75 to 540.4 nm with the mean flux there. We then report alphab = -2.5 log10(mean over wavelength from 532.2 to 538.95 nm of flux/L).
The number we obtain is 0.03 mag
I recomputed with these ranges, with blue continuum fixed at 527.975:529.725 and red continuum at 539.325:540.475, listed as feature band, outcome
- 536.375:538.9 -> -0.11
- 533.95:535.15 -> 0.03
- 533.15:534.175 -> 0.08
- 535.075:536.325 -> 0.00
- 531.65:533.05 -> -0.03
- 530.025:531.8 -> -0.10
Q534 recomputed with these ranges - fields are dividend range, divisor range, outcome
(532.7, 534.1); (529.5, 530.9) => 0.85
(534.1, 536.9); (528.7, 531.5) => 0.95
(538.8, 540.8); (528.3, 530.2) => 0.93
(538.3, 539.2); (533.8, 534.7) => 1.07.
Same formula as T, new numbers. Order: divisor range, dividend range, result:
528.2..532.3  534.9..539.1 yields 0.97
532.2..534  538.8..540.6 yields 1.04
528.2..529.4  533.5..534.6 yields 0.97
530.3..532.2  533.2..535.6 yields 0.90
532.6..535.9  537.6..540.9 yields 1.01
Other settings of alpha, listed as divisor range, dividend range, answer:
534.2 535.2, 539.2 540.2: 0.99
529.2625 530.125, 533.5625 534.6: 0.92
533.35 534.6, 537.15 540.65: 1.03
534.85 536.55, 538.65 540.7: 0.97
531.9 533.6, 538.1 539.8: 1.04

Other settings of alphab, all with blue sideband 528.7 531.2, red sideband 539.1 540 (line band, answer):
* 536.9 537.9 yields -0.07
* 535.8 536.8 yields -0.03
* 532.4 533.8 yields 0.09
